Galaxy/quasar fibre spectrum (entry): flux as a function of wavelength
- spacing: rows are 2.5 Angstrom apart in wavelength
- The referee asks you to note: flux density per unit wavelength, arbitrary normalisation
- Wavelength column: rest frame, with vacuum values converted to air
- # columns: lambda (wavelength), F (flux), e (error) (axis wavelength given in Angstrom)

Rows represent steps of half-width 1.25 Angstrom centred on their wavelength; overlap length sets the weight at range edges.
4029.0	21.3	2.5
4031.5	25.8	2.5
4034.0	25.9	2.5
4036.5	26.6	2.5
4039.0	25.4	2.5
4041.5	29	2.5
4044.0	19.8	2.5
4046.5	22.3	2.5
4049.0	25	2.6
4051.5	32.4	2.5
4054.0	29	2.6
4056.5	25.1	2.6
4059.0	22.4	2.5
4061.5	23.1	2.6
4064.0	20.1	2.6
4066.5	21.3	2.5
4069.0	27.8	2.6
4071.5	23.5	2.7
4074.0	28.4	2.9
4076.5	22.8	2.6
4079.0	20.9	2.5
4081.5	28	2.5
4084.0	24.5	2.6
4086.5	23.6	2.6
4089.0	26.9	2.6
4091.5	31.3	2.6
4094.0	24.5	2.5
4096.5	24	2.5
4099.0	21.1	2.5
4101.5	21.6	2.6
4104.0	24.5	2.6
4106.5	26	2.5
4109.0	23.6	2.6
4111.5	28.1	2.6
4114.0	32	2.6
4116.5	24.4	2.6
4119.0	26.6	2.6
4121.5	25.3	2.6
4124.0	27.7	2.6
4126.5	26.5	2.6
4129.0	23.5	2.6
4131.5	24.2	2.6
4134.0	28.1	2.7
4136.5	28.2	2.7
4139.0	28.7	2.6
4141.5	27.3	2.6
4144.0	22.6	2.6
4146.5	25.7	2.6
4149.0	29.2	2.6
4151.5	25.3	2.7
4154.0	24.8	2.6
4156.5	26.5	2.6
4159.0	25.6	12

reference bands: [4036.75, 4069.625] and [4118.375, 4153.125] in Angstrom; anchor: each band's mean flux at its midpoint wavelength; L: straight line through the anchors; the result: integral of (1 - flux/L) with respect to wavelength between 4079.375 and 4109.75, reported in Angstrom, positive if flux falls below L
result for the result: 0.8 Angstrom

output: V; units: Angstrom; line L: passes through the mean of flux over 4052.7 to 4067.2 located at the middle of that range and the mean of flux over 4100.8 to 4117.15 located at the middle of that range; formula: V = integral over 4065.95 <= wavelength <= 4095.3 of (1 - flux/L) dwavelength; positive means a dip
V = -0.9 Angstrom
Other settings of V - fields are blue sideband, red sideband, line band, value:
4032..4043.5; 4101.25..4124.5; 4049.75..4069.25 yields 0.87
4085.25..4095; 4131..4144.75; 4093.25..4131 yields 2.01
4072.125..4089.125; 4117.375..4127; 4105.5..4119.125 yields -0.39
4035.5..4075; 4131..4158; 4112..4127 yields -0.63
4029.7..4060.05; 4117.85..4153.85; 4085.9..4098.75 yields 0.10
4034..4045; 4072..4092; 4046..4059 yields -0.59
